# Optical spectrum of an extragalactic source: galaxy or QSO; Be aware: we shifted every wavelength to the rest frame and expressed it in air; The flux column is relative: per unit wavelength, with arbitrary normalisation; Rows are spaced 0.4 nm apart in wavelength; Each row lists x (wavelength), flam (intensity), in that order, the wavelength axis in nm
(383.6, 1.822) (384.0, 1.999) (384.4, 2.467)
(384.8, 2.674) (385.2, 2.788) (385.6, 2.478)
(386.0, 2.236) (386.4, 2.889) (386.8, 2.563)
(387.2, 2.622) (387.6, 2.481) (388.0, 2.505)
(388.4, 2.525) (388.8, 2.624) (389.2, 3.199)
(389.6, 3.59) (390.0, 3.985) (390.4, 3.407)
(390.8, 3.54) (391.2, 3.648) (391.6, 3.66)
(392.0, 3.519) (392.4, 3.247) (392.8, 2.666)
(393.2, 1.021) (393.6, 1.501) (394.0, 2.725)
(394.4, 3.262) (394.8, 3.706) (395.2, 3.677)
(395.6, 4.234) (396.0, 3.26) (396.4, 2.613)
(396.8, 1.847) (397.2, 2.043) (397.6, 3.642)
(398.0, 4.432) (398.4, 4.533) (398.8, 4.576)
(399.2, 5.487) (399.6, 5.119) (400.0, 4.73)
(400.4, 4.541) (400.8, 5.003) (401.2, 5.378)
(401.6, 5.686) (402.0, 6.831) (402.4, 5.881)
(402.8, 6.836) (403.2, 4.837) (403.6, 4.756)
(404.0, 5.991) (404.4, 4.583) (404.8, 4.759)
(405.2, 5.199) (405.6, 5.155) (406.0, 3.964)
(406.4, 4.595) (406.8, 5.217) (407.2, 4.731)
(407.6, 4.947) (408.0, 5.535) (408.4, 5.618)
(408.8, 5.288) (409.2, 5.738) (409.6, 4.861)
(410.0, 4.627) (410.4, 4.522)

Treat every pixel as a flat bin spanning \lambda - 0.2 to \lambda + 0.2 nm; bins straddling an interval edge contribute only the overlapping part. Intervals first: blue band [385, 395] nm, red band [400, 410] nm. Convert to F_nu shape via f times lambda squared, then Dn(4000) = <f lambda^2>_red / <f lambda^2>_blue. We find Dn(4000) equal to 1.94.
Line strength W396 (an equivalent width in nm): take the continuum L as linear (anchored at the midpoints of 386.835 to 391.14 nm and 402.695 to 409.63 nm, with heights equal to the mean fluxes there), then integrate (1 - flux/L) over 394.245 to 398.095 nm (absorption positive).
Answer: 0.66 nm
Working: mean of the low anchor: 3.05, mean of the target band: 3.24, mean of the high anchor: 5.13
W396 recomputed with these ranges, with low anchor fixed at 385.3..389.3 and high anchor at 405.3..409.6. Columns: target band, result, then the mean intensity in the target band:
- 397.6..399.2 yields -0.226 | 4.53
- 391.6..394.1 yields 0.556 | 2.53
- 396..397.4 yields 0.531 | 2.32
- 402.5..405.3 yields -0.410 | 5.3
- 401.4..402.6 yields -0.471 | 6.13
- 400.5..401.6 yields -0.239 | 5.22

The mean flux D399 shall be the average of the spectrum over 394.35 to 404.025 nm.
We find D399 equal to 4.51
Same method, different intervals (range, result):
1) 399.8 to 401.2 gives 4.85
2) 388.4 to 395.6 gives 3.13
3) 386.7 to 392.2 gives 3.14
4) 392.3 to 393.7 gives 2.07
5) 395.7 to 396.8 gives 2.86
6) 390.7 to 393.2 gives 3.18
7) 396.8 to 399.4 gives 3.94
